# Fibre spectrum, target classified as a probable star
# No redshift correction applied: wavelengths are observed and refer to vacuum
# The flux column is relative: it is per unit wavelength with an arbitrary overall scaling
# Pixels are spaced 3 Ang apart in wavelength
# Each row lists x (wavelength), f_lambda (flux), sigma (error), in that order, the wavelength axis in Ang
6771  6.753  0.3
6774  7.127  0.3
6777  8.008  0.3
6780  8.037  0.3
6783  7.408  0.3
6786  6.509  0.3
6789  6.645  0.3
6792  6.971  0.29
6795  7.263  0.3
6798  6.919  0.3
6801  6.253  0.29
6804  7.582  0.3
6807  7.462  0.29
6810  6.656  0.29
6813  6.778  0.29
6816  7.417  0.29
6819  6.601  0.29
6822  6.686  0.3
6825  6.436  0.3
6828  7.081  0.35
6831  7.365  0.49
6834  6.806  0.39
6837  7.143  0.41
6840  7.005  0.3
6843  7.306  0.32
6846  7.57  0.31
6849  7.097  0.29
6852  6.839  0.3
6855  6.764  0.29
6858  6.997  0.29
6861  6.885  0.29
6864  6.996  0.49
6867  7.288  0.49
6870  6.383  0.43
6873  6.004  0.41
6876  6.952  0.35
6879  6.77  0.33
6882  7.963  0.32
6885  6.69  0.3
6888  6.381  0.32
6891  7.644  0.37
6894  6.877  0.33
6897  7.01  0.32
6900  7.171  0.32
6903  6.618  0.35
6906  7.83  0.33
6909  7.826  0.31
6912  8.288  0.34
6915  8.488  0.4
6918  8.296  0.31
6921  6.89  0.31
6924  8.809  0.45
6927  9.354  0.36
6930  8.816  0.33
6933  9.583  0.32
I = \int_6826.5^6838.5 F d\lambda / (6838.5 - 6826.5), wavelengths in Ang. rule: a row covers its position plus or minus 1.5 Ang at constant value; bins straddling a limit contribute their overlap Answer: 7.1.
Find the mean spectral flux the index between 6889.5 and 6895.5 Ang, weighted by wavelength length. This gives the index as 7.26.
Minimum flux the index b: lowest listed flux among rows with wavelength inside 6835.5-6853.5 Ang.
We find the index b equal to 6.839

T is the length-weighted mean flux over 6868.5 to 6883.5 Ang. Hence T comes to 6.81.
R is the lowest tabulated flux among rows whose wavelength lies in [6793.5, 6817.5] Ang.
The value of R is 6.253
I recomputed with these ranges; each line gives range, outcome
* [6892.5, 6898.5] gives 6.94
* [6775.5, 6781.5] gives 8.02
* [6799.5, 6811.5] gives 6.99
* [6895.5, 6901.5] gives 7.09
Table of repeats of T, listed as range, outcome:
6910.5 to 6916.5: 8.39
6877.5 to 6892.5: 7.09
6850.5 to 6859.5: 6.87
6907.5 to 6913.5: 8.06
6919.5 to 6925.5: 7.85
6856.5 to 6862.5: 6.94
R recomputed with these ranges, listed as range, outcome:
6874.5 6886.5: 6.69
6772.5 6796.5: 6.509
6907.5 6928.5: 6.89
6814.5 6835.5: 6.436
